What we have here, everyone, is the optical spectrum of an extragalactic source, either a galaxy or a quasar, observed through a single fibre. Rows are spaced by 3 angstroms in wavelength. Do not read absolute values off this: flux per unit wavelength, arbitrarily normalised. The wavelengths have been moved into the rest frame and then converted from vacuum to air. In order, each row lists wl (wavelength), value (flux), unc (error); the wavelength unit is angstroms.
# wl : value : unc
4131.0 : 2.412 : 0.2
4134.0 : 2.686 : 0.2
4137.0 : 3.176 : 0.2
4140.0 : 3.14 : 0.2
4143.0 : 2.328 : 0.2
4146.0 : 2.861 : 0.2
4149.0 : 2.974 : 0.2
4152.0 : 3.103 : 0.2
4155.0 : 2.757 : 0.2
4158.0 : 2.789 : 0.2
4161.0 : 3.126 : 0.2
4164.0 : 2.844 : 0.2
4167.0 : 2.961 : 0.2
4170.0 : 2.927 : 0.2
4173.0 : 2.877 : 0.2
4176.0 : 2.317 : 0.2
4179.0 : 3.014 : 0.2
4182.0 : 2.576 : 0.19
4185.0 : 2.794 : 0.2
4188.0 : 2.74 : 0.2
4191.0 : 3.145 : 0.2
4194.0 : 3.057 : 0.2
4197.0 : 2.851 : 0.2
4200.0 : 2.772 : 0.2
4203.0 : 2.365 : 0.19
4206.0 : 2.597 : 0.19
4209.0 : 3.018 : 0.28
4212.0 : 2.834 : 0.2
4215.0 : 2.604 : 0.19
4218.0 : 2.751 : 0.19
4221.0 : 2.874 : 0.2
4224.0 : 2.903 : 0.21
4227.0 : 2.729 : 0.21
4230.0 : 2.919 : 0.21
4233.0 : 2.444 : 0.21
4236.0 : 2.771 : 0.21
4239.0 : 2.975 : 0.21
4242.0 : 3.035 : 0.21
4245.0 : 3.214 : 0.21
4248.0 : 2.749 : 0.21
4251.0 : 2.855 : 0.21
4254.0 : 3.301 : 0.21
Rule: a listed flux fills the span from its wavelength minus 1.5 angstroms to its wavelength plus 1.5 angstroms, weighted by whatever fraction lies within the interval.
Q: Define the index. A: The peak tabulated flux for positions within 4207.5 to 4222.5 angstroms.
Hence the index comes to 3.018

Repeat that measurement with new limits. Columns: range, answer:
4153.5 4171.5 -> 3.126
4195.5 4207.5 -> 2.851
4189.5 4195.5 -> 3.145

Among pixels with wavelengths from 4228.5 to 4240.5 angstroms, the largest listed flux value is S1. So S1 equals 2.975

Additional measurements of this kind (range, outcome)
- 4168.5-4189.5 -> 3.014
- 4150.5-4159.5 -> 3.103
